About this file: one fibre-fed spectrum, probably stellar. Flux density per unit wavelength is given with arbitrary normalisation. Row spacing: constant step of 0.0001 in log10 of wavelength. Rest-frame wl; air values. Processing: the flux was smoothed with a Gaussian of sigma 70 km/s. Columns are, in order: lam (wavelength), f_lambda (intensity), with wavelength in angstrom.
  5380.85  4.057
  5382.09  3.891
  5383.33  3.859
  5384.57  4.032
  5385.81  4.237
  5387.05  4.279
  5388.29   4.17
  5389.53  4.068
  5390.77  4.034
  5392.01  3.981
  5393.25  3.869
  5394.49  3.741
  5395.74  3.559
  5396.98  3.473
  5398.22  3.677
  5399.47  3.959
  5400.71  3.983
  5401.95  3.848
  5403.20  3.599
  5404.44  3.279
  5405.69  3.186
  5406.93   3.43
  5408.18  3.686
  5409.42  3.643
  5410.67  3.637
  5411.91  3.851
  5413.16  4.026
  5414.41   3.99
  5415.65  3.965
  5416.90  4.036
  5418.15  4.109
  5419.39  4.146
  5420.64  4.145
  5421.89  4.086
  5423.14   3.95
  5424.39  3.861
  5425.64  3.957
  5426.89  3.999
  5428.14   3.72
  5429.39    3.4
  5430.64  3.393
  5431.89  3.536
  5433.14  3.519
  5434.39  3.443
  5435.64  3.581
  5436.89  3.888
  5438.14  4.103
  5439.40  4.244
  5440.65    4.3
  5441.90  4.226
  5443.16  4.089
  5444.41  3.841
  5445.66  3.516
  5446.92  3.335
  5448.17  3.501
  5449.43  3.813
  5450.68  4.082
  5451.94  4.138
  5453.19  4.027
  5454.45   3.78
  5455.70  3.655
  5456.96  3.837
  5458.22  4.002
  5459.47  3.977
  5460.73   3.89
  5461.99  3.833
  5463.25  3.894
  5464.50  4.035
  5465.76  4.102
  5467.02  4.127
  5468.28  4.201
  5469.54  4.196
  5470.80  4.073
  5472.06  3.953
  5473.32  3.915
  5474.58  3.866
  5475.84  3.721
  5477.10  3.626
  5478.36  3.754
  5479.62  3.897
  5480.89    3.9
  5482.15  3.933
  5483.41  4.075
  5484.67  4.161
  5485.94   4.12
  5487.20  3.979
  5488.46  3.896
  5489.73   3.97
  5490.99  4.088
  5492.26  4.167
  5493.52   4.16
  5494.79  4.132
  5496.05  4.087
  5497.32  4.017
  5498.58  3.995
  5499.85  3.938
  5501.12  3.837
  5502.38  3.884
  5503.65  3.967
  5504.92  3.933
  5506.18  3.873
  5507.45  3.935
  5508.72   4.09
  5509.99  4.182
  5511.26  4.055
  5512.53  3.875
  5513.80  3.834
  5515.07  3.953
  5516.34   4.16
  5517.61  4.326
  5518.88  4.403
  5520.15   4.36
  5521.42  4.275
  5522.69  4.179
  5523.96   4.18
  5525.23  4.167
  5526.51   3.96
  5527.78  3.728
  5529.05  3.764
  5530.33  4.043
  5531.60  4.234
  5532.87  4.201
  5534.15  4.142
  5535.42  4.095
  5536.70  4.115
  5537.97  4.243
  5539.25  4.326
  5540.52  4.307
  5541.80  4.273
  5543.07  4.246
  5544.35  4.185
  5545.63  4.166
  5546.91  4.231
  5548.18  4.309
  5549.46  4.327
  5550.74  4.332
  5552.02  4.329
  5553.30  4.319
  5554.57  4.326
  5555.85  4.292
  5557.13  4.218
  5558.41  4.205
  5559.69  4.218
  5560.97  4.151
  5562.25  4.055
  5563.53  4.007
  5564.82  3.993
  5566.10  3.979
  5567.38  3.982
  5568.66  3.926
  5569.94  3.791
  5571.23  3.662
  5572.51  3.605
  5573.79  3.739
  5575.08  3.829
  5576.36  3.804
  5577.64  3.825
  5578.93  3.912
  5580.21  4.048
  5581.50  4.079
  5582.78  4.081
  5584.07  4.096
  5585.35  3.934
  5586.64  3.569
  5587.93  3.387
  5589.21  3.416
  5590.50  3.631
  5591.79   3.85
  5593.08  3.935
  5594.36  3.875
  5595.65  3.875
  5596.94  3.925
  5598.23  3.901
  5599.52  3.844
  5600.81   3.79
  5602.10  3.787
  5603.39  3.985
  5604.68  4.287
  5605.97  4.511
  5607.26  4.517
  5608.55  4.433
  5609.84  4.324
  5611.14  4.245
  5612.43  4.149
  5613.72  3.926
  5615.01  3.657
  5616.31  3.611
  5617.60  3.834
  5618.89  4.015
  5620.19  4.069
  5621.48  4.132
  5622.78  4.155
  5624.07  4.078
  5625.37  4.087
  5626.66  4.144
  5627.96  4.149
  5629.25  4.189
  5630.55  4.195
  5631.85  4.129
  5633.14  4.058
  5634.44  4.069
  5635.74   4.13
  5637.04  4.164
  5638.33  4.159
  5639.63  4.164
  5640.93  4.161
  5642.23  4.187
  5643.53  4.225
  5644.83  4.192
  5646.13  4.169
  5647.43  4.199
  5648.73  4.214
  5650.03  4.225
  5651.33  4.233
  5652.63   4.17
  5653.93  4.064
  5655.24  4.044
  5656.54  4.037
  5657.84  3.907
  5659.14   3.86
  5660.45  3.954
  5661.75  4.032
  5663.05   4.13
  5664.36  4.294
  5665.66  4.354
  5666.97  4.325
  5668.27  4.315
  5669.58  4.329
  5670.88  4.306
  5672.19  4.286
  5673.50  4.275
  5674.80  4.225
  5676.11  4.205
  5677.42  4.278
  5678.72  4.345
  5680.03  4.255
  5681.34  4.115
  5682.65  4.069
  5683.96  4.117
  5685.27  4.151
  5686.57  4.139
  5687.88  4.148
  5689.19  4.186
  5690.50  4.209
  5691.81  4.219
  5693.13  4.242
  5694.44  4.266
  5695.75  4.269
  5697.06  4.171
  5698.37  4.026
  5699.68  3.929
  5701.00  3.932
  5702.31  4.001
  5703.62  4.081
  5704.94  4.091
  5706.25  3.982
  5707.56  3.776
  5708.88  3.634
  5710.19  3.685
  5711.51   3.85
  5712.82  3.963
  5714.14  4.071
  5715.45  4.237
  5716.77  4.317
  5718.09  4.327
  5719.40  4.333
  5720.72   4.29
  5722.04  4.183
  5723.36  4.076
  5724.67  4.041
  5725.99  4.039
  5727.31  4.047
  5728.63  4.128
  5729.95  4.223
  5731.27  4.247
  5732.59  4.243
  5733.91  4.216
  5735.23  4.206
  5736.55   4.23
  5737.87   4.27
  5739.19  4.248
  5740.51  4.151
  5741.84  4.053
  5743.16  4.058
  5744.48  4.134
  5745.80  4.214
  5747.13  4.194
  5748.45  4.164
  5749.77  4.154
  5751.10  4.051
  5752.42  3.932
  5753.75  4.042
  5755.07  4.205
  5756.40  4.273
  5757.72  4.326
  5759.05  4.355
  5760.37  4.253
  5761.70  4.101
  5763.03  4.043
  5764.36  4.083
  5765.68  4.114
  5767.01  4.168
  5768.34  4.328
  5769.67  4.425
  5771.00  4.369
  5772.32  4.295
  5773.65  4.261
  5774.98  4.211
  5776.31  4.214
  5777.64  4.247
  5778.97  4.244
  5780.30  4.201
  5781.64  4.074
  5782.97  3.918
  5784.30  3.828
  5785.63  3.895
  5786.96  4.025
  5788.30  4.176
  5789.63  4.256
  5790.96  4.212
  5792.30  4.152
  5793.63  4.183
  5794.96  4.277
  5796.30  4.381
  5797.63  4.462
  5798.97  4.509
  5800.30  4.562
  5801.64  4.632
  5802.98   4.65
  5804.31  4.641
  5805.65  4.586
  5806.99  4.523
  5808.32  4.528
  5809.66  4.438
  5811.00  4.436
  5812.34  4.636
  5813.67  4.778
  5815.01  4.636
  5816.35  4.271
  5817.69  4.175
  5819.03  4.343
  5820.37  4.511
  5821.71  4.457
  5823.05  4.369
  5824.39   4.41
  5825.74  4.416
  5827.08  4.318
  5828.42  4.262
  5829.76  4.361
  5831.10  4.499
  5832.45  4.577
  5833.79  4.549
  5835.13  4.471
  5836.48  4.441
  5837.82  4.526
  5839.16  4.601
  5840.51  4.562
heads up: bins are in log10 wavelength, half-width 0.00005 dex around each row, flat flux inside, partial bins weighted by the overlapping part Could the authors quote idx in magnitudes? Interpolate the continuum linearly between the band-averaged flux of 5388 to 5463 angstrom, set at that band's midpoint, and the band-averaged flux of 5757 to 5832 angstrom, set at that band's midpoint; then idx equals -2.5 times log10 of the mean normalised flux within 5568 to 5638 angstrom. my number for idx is 0.03 mag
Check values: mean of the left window 3.83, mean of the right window 4.32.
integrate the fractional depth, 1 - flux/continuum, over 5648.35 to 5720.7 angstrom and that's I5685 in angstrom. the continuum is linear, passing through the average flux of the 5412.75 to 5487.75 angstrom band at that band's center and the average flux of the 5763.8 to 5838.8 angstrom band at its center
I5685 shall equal 1.2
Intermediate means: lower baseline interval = 3.91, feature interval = 4.13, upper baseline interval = 4.35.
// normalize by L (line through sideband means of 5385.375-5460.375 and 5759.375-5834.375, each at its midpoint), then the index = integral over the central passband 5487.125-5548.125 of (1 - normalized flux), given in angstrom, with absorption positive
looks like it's -1.94 angstrom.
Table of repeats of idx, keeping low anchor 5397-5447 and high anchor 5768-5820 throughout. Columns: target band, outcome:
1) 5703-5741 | 0.03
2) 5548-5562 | -0.07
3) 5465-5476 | -0.04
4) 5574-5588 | 0.04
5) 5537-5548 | -0.07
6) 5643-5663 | 0.01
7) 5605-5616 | -0.03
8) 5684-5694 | 0.00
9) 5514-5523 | -0.07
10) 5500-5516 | -0.01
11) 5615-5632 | 0.01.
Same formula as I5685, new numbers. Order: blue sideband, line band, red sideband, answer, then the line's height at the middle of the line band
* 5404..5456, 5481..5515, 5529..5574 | -0.1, 3.99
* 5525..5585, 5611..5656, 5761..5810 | 0.5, 4.15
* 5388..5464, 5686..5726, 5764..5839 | 1.2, 4.22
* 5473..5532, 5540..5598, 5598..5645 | 0.8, 4.06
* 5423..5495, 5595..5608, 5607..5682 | 0.1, 4.09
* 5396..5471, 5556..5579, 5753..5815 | 0.4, 4.02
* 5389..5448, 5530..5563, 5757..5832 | -2.0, 3.98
